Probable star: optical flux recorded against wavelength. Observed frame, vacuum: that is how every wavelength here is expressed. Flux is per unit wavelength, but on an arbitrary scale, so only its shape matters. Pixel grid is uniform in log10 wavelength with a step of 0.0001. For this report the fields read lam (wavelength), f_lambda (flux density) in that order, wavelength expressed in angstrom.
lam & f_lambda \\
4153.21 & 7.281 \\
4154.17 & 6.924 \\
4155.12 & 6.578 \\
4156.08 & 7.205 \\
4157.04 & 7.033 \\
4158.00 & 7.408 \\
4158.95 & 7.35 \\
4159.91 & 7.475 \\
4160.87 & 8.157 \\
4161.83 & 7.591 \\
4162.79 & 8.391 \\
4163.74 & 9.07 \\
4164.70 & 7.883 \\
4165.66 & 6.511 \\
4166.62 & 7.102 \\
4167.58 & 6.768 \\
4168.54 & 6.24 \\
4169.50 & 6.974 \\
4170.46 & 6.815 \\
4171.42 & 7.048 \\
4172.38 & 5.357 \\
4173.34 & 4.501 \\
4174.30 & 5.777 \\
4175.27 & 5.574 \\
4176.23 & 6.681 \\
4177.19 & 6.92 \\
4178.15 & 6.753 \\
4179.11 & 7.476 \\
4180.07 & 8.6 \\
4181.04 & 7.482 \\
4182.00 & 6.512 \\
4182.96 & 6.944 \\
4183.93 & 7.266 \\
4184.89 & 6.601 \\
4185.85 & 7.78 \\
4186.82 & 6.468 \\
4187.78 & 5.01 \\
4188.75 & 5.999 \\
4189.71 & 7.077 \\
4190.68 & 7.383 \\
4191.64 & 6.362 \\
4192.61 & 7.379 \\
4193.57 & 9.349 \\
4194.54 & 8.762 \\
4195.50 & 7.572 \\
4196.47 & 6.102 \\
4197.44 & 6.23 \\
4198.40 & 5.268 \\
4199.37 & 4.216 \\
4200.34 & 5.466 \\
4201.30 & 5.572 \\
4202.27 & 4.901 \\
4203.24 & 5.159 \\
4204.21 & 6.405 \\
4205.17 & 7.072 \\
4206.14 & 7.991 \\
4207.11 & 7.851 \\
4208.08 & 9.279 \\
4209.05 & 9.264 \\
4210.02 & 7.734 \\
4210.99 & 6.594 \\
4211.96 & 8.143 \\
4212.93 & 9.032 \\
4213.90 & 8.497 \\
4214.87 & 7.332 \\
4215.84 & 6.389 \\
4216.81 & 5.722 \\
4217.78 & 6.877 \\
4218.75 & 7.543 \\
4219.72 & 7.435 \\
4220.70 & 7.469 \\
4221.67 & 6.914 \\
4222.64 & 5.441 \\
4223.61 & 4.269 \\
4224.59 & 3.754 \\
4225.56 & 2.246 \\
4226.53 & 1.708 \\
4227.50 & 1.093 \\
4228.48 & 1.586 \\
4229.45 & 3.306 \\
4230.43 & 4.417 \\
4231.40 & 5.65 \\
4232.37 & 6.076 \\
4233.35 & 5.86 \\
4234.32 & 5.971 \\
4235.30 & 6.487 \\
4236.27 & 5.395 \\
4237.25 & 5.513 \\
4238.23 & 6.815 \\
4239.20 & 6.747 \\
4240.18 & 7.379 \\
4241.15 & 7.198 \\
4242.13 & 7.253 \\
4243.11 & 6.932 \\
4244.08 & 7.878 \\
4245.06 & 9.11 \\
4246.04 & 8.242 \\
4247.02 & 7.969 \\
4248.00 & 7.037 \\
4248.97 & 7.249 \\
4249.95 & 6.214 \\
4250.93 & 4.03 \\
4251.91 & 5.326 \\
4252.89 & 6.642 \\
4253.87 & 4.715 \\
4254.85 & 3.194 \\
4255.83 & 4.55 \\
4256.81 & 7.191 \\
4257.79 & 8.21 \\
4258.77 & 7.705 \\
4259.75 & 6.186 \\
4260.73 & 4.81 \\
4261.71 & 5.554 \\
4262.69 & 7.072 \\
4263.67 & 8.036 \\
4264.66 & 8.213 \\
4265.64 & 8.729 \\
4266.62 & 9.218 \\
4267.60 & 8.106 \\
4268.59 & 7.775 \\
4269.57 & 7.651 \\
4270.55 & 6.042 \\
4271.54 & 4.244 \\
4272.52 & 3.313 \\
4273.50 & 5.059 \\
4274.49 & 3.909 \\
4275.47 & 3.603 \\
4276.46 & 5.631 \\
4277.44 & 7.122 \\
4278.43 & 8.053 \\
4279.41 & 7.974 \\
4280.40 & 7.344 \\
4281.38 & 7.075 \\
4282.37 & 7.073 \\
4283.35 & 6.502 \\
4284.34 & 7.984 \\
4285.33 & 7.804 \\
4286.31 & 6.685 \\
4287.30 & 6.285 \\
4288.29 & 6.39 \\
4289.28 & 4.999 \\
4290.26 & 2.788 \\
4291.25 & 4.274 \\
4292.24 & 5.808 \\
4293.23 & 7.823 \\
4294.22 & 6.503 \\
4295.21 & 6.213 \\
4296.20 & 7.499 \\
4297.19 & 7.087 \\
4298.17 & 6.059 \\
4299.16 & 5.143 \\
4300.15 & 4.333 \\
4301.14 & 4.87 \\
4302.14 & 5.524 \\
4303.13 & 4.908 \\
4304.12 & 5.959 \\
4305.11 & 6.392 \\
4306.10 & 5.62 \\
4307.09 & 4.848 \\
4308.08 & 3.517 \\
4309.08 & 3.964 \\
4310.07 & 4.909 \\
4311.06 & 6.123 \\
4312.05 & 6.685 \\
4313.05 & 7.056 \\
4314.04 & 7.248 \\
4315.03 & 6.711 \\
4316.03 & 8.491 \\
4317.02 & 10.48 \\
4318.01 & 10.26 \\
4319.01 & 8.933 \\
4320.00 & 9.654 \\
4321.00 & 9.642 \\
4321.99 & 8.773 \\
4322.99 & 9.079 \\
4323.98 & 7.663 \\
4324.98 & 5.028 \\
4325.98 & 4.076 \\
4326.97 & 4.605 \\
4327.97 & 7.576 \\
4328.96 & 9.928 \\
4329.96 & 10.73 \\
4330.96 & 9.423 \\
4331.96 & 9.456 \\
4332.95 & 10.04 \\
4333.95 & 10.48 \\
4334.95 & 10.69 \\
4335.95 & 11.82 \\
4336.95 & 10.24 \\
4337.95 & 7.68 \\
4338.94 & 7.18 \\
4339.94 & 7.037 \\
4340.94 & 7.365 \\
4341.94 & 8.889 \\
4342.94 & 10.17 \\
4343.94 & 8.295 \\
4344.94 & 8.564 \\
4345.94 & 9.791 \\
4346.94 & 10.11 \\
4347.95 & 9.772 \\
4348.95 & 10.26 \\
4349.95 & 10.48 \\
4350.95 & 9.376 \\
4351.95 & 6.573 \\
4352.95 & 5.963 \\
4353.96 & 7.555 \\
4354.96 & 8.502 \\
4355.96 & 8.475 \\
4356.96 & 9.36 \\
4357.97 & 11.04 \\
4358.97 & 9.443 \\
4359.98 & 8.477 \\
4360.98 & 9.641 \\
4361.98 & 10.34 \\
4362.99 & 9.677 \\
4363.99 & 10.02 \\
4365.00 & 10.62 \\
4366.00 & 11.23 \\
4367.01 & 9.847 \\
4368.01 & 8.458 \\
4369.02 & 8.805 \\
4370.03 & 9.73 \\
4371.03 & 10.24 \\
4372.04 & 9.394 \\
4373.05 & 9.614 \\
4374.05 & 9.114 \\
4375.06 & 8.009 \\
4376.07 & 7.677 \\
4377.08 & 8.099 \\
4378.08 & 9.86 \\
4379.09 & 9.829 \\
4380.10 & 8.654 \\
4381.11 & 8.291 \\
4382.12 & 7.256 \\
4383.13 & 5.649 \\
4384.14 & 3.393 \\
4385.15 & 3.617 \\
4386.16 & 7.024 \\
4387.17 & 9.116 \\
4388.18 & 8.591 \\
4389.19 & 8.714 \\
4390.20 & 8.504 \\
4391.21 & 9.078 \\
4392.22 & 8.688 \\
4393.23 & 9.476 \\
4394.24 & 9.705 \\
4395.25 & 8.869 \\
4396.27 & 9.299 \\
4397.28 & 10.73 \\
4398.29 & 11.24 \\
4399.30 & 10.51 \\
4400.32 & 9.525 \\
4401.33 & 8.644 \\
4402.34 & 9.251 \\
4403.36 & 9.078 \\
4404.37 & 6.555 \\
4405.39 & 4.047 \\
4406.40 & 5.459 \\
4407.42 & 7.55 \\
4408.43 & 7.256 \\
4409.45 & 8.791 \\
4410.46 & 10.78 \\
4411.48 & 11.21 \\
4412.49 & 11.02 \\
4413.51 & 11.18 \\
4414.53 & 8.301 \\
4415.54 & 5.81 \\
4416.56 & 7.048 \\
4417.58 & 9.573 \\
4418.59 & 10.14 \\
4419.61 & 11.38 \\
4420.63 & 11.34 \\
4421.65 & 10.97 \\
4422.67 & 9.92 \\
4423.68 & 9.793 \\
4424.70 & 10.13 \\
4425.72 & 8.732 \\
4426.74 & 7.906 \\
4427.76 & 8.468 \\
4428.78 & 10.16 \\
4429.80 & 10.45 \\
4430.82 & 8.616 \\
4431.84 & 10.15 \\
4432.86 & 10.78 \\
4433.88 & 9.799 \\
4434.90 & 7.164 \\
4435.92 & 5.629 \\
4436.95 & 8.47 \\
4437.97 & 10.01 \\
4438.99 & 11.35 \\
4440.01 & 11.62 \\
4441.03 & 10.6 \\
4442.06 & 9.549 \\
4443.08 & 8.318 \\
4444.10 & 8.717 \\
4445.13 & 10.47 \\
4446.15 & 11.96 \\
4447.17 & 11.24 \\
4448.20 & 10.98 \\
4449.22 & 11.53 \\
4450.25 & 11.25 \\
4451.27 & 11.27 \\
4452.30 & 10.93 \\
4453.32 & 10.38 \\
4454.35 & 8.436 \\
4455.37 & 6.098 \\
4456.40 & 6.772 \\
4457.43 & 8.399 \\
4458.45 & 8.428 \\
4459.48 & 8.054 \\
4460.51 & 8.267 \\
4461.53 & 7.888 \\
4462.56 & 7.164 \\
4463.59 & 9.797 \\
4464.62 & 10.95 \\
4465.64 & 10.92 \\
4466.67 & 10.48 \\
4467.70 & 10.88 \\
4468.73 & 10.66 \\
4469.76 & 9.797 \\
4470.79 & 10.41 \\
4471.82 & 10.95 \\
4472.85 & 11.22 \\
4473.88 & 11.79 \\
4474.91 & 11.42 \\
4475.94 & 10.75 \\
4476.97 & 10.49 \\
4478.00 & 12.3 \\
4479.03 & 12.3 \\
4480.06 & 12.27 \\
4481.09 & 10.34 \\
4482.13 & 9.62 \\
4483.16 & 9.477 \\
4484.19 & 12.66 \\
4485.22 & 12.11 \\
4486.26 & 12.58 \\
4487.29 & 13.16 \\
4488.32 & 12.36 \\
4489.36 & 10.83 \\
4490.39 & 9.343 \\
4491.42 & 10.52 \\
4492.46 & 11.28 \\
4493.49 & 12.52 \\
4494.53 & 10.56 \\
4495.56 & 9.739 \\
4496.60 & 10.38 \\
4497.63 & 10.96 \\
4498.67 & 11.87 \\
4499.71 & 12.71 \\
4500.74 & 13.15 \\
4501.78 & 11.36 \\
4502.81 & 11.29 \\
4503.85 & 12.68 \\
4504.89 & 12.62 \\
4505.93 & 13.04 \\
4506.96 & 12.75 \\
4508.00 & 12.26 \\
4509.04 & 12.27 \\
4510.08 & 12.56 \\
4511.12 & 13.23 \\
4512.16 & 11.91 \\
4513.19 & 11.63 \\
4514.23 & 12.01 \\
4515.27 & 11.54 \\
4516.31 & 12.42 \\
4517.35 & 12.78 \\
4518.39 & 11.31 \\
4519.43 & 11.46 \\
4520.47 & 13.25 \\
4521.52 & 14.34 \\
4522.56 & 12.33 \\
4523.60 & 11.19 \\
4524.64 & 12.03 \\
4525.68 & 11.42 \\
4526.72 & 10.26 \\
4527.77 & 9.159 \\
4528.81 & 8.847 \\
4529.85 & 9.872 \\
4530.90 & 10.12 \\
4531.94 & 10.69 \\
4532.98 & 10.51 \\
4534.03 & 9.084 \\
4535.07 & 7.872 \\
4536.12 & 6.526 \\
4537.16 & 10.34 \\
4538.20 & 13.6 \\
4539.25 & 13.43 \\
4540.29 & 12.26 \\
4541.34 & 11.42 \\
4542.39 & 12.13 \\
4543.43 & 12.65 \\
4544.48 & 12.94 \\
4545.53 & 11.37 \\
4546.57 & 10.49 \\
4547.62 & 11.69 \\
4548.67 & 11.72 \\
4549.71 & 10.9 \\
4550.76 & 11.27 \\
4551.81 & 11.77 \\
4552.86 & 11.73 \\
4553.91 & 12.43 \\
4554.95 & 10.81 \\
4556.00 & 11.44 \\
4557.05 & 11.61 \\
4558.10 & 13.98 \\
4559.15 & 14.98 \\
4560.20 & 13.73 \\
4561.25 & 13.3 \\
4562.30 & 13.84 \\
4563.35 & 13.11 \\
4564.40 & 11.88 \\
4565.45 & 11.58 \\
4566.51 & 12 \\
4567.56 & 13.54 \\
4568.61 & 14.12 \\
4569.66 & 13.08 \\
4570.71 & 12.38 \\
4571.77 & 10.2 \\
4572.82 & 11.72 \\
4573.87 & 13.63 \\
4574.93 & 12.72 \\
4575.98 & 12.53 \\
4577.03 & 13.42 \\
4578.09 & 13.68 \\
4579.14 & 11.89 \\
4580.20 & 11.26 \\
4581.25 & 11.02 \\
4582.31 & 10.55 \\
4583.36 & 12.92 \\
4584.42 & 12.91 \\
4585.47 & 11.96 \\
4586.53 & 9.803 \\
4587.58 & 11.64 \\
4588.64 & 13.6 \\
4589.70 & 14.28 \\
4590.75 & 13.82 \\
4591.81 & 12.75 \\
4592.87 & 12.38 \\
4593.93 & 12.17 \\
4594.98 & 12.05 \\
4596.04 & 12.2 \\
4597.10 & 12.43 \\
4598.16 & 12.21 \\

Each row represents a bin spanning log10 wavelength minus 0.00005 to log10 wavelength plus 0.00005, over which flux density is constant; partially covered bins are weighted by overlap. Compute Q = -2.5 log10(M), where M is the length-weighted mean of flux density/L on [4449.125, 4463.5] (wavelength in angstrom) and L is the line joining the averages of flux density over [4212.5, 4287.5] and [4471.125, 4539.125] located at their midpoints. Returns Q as 0.17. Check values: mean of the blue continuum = 6.27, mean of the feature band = 8.87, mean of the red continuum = 11.4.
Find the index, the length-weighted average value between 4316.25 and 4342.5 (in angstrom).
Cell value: 8.72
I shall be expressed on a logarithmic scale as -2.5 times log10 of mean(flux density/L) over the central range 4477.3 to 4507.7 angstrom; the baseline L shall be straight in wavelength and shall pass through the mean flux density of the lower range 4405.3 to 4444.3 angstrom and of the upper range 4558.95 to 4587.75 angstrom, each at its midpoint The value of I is -0.09 mag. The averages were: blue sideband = 9.25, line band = 11.6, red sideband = 12.5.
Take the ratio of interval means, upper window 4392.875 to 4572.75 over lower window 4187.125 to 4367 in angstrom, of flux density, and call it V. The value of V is 1.5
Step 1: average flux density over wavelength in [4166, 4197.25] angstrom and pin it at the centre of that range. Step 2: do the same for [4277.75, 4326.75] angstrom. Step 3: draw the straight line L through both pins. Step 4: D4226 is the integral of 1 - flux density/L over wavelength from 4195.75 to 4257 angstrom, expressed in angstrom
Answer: 5.5 angstrom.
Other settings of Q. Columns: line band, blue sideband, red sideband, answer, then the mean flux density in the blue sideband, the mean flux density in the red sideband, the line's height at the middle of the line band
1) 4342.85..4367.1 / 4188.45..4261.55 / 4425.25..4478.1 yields -0.13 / 6.31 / 9.77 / 8.29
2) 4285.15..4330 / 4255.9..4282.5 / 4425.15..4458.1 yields 0.12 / 6.66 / 9.56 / 7.31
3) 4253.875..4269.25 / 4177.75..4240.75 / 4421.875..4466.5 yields 0.02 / 6.35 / 9.5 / 7.05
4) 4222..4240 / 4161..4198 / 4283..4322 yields 0.41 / 6.96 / 6.49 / 6.77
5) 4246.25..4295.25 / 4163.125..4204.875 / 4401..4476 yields 0.19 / 6.64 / 9.47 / 7.61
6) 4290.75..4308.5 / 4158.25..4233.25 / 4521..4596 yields 0.37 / 6.5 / 11.9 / 8.05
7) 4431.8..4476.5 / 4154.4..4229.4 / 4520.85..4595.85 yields 0.06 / 6.6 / 11.9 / 10.4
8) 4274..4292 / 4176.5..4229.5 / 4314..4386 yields 0.24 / 6.45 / 8.73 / 7.69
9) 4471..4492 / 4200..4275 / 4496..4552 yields -0.05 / 6.3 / 11.5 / 10.8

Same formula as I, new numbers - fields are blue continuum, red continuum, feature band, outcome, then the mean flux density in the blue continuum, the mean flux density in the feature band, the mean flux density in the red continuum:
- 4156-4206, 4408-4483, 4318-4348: -0.028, 6.79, 8.76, 9.84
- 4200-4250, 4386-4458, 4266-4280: 0.125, 6.34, 6.29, 9.32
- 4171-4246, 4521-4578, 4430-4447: 0.046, 6.41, 9.63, 11.8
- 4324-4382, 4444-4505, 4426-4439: 0.115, 8.95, 9.06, 10.7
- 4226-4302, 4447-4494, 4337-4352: -0.137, 6.14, 8.88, 10.5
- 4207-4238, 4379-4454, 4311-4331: -0.062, 5.94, 8.02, 9.15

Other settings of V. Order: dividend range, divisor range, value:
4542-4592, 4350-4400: 1.40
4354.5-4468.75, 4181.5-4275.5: 1.44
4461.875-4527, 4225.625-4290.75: 1.87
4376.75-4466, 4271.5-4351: 1.25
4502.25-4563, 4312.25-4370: 1.32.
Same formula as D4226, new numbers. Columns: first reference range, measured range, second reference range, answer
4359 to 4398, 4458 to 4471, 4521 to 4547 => 0.7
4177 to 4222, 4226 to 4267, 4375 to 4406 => 6.7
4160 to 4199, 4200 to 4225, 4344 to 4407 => 1.3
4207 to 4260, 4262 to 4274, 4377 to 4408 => -0.5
